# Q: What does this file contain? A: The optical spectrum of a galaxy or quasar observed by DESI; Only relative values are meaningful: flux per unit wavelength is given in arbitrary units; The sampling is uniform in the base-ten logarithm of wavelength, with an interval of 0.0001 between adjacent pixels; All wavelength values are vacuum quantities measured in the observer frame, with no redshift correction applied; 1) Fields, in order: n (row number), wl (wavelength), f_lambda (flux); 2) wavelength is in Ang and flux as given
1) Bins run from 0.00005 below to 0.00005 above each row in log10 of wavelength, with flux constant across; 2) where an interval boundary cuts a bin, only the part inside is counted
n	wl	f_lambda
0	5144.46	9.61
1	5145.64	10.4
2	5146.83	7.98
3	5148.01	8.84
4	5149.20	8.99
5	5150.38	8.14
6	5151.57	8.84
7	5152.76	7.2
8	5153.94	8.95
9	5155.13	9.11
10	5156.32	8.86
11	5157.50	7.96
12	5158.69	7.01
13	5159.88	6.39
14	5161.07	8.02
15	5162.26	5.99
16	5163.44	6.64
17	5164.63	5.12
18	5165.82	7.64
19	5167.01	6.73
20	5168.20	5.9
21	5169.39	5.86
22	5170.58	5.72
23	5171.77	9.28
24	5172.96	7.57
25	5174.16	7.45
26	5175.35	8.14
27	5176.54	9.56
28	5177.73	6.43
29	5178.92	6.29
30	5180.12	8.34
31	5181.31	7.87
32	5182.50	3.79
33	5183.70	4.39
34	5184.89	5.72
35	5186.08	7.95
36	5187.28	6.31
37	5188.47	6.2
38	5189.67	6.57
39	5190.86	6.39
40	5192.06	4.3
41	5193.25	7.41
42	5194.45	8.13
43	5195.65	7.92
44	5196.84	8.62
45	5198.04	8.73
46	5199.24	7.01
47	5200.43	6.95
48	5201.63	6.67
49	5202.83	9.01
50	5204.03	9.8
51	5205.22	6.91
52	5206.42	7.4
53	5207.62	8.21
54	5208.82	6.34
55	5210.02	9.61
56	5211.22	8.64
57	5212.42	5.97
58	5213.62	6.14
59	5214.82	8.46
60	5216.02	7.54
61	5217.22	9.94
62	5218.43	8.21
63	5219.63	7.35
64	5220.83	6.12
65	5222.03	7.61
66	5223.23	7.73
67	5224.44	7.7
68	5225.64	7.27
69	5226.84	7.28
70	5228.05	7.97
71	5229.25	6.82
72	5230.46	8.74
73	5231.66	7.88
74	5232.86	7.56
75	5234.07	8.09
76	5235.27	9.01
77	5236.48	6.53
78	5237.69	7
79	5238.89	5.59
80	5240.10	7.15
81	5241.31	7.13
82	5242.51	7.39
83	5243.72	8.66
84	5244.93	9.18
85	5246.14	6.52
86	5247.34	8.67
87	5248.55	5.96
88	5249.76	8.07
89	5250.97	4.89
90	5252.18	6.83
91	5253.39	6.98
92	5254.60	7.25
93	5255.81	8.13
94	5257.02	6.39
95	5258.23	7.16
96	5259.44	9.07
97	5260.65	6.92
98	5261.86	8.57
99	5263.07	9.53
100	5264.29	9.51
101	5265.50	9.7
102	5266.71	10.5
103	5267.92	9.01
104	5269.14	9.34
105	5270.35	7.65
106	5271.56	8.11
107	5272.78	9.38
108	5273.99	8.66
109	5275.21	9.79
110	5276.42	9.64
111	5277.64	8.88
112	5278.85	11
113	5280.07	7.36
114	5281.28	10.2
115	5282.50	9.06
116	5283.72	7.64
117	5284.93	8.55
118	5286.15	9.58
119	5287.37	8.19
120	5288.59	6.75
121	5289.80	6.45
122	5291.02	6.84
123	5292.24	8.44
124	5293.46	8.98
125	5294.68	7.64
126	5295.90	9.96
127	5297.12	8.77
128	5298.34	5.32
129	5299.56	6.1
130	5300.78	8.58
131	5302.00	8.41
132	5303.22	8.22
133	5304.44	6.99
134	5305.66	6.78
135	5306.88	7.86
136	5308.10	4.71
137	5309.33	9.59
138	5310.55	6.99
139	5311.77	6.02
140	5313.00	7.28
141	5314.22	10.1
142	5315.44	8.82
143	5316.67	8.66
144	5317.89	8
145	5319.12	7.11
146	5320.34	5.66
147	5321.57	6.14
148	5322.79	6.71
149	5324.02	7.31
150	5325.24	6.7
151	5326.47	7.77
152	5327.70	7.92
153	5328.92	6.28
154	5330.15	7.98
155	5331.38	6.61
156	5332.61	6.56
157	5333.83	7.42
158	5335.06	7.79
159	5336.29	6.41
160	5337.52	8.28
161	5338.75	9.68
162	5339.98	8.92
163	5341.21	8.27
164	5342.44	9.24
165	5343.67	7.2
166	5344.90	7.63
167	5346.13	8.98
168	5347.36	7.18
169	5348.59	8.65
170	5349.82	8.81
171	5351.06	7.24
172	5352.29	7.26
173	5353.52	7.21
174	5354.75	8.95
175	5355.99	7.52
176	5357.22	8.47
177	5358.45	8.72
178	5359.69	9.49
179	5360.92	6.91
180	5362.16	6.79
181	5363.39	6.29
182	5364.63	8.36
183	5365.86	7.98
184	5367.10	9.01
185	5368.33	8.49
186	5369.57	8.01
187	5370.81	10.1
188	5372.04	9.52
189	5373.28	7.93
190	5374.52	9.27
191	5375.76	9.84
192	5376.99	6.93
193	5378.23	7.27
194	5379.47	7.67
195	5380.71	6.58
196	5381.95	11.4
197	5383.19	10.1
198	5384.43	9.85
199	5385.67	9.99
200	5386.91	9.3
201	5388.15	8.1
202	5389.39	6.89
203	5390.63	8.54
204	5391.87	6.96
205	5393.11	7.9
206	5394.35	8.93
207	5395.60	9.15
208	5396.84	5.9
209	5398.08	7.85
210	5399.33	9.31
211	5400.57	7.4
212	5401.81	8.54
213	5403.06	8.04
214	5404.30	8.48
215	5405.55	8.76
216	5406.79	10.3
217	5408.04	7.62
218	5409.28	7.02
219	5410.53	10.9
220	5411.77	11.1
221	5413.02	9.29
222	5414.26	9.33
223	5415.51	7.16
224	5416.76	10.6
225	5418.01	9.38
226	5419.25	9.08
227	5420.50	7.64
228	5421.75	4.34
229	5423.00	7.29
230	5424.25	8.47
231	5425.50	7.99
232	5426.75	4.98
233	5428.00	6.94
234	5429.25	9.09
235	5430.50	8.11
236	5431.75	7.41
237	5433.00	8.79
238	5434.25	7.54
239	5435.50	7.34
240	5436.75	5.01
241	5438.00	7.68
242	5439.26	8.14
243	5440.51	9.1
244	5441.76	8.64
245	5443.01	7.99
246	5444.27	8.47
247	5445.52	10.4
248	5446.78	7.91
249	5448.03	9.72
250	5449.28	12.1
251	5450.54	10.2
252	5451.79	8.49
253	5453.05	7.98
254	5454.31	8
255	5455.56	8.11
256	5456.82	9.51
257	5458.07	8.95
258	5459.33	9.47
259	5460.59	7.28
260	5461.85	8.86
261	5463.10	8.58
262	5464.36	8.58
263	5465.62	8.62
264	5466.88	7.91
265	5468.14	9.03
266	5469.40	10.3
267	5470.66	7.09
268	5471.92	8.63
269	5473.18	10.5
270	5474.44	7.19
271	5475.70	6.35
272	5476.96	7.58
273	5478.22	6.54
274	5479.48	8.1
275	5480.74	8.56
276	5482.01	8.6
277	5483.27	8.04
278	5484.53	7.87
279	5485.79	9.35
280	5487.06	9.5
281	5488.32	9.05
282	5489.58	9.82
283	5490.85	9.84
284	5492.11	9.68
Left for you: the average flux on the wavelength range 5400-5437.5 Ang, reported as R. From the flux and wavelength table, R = 8.13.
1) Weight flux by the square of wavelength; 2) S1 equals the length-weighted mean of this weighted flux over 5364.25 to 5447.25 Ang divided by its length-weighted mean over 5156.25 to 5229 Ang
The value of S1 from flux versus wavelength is 1.2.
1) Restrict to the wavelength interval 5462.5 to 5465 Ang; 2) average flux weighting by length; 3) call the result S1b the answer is 8.57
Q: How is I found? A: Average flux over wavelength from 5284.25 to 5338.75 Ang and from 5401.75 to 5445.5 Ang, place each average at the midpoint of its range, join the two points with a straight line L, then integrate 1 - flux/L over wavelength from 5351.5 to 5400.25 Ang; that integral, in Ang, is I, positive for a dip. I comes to -2.4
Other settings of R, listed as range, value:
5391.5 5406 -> 8.11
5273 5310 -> 8.17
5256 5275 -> 8.65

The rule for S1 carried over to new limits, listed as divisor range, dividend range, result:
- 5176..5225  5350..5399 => 1.21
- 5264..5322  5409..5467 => 1.09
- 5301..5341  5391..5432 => 1.13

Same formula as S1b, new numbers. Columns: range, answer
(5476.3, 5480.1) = 7.4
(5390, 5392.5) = 7.76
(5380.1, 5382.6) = 9.01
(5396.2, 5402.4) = 7.81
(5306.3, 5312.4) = 7.02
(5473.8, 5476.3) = 6.79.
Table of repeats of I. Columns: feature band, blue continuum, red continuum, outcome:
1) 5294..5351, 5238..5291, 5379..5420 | 5.01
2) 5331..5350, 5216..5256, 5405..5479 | -0.07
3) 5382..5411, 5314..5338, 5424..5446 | -3.28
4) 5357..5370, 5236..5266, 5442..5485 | 0.09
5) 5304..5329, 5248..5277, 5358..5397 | 2.94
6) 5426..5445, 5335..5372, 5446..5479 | 1.77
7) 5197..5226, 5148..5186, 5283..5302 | -1.02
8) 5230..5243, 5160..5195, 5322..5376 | -0.51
